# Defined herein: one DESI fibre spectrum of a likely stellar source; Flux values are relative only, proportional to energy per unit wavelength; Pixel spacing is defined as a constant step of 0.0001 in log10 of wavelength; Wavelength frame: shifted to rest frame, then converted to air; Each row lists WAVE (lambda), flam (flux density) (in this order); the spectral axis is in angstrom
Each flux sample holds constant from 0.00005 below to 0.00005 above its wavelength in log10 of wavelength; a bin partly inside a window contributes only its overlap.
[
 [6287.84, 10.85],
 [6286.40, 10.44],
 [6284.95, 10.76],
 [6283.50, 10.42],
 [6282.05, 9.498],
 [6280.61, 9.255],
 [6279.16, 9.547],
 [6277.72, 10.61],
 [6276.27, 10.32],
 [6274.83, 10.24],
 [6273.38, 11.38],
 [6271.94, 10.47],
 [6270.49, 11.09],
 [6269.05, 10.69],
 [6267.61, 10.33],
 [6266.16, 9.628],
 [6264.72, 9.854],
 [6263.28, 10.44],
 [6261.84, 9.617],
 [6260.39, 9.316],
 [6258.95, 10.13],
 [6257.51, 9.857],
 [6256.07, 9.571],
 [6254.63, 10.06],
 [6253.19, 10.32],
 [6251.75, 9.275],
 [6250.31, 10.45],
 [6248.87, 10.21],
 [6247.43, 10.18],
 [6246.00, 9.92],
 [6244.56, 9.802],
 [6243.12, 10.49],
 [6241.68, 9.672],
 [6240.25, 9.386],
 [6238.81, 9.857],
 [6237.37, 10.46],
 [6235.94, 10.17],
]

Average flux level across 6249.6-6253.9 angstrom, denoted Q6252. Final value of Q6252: 10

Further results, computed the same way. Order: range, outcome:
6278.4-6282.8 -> 9.46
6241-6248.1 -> 10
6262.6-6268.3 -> 10.1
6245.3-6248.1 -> 10.1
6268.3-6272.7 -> 10.8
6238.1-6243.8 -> 9.85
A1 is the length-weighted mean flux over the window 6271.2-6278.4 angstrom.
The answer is 10.6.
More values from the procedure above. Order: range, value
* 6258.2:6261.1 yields 9.73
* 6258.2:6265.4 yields 9.87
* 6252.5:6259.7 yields 9.99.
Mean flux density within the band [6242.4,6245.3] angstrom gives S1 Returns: 10.1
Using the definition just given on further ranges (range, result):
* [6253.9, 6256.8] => 9.82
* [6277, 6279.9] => 10.1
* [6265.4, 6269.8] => 10.2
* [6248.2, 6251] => 10.3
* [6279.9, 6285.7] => 9.98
